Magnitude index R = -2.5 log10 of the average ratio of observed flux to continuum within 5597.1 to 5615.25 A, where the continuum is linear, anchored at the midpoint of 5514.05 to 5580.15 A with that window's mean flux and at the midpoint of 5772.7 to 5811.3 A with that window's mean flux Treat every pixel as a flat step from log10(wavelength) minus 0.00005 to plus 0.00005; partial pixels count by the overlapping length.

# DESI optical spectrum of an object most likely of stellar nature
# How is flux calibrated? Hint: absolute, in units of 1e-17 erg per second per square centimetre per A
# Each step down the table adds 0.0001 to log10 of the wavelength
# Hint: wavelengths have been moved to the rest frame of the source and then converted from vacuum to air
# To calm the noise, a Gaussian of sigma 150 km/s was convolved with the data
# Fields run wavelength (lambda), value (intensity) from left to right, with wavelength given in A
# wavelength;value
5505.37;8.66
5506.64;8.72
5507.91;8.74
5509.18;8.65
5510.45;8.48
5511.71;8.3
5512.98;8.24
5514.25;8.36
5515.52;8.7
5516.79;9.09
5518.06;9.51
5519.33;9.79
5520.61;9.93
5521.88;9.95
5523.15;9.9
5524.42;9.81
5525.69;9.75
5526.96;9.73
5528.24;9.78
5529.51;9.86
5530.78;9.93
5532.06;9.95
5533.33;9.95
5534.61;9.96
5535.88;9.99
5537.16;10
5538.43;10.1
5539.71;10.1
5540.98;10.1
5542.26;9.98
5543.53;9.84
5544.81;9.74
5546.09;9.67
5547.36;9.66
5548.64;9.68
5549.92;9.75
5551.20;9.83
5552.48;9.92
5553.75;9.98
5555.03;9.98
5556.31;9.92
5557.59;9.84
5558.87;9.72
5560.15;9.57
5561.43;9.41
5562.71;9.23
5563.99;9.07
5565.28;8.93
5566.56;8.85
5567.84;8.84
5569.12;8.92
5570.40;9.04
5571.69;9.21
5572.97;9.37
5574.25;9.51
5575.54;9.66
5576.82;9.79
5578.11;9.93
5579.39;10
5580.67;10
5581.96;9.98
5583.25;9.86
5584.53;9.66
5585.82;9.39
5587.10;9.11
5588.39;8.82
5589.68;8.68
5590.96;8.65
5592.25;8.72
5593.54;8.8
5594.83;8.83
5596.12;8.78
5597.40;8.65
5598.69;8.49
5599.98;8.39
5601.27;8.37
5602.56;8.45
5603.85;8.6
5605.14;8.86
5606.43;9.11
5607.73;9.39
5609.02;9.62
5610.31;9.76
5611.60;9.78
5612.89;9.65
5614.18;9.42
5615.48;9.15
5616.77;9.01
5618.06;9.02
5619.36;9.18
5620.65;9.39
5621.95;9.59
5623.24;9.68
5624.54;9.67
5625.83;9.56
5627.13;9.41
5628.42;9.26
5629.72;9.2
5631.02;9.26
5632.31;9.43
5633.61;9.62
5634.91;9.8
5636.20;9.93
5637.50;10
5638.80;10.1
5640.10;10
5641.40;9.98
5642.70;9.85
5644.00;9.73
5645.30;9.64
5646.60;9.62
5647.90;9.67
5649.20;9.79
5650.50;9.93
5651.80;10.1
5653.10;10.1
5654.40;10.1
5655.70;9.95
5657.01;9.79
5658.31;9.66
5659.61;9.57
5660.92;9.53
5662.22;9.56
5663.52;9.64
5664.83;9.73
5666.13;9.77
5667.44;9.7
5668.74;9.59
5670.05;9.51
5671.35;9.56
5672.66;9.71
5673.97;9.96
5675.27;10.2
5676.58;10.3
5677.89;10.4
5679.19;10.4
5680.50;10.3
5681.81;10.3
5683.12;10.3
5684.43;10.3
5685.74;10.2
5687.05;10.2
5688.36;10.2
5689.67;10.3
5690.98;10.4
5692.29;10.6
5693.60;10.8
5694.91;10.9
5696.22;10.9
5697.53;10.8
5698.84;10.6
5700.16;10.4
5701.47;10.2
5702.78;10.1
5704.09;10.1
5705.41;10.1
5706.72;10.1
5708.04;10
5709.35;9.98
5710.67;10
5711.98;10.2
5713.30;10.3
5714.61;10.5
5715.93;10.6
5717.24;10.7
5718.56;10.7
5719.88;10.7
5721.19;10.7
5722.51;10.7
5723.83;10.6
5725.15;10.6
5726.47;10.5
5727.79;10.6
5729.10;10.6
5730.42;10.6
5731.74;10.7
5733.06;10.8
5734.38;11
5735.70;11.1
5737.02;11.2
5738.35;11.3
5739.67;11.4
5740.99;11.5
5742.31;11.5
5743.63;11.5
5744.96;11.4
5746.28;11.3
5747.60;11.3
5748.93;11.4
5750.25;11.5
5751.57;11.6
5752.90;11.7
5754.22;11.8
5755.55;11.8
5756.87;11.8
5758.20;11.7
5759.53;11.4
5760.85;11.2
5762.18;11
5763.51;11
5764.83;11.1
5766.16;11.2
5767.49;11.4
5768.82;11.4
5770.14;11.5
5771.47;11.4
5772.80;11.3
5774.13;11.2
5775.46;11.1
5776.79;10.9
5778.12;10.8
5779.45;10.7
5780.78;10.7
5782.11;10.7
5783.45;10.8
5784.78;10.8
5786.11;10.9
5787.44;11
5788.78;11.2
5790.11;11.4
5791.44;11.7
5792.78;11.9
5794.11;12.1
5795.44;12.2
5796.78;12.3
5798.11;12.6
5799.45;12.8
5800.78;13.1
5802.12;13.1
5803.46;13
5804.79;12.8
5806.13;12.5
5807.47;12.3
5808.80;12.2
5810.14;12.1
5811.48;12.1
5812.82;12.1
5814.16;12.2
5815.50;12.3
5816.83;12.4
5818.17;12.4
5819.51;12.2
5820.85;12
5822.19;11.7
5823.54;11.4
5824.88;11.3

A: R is 0.13 mag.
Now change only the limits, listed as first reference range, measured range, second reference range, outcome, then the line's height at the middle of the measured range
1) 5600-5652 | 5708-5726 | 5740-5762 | 0.05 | 11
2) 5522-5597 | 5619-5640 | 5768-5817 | 0.07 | 10.2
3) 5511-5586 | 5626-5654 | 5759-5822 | 0.07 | 10.4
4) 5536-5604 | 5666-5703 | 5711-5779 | 0.03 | 10.5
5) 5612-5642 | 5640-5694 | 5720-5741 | 0.01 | 10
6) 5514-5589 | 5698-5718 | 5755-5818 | 0.08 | 11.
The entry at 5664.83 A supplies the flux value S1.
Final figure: 9.73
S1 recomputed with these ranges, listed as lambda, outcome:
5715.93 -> 10.6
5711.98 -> 10.2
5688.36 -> 10.2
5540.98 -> 10.1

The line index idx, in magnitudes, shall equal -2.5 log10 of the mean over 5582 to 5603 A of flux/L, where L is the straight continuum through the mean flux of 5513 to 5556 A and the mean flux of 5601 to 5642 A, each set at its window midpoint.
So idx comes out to 0.08 mag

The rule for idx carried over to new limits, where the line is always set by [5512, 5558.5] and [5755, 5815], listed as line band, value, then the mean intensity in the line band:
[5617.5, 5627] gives 0.11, 9.44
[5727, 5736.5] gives 0.05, 10.8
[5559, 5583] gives 0.06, 9.42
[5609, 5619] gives 0.10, 9.41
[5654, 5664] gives 0.10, 9.72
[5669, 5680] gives 0.08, 9.99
